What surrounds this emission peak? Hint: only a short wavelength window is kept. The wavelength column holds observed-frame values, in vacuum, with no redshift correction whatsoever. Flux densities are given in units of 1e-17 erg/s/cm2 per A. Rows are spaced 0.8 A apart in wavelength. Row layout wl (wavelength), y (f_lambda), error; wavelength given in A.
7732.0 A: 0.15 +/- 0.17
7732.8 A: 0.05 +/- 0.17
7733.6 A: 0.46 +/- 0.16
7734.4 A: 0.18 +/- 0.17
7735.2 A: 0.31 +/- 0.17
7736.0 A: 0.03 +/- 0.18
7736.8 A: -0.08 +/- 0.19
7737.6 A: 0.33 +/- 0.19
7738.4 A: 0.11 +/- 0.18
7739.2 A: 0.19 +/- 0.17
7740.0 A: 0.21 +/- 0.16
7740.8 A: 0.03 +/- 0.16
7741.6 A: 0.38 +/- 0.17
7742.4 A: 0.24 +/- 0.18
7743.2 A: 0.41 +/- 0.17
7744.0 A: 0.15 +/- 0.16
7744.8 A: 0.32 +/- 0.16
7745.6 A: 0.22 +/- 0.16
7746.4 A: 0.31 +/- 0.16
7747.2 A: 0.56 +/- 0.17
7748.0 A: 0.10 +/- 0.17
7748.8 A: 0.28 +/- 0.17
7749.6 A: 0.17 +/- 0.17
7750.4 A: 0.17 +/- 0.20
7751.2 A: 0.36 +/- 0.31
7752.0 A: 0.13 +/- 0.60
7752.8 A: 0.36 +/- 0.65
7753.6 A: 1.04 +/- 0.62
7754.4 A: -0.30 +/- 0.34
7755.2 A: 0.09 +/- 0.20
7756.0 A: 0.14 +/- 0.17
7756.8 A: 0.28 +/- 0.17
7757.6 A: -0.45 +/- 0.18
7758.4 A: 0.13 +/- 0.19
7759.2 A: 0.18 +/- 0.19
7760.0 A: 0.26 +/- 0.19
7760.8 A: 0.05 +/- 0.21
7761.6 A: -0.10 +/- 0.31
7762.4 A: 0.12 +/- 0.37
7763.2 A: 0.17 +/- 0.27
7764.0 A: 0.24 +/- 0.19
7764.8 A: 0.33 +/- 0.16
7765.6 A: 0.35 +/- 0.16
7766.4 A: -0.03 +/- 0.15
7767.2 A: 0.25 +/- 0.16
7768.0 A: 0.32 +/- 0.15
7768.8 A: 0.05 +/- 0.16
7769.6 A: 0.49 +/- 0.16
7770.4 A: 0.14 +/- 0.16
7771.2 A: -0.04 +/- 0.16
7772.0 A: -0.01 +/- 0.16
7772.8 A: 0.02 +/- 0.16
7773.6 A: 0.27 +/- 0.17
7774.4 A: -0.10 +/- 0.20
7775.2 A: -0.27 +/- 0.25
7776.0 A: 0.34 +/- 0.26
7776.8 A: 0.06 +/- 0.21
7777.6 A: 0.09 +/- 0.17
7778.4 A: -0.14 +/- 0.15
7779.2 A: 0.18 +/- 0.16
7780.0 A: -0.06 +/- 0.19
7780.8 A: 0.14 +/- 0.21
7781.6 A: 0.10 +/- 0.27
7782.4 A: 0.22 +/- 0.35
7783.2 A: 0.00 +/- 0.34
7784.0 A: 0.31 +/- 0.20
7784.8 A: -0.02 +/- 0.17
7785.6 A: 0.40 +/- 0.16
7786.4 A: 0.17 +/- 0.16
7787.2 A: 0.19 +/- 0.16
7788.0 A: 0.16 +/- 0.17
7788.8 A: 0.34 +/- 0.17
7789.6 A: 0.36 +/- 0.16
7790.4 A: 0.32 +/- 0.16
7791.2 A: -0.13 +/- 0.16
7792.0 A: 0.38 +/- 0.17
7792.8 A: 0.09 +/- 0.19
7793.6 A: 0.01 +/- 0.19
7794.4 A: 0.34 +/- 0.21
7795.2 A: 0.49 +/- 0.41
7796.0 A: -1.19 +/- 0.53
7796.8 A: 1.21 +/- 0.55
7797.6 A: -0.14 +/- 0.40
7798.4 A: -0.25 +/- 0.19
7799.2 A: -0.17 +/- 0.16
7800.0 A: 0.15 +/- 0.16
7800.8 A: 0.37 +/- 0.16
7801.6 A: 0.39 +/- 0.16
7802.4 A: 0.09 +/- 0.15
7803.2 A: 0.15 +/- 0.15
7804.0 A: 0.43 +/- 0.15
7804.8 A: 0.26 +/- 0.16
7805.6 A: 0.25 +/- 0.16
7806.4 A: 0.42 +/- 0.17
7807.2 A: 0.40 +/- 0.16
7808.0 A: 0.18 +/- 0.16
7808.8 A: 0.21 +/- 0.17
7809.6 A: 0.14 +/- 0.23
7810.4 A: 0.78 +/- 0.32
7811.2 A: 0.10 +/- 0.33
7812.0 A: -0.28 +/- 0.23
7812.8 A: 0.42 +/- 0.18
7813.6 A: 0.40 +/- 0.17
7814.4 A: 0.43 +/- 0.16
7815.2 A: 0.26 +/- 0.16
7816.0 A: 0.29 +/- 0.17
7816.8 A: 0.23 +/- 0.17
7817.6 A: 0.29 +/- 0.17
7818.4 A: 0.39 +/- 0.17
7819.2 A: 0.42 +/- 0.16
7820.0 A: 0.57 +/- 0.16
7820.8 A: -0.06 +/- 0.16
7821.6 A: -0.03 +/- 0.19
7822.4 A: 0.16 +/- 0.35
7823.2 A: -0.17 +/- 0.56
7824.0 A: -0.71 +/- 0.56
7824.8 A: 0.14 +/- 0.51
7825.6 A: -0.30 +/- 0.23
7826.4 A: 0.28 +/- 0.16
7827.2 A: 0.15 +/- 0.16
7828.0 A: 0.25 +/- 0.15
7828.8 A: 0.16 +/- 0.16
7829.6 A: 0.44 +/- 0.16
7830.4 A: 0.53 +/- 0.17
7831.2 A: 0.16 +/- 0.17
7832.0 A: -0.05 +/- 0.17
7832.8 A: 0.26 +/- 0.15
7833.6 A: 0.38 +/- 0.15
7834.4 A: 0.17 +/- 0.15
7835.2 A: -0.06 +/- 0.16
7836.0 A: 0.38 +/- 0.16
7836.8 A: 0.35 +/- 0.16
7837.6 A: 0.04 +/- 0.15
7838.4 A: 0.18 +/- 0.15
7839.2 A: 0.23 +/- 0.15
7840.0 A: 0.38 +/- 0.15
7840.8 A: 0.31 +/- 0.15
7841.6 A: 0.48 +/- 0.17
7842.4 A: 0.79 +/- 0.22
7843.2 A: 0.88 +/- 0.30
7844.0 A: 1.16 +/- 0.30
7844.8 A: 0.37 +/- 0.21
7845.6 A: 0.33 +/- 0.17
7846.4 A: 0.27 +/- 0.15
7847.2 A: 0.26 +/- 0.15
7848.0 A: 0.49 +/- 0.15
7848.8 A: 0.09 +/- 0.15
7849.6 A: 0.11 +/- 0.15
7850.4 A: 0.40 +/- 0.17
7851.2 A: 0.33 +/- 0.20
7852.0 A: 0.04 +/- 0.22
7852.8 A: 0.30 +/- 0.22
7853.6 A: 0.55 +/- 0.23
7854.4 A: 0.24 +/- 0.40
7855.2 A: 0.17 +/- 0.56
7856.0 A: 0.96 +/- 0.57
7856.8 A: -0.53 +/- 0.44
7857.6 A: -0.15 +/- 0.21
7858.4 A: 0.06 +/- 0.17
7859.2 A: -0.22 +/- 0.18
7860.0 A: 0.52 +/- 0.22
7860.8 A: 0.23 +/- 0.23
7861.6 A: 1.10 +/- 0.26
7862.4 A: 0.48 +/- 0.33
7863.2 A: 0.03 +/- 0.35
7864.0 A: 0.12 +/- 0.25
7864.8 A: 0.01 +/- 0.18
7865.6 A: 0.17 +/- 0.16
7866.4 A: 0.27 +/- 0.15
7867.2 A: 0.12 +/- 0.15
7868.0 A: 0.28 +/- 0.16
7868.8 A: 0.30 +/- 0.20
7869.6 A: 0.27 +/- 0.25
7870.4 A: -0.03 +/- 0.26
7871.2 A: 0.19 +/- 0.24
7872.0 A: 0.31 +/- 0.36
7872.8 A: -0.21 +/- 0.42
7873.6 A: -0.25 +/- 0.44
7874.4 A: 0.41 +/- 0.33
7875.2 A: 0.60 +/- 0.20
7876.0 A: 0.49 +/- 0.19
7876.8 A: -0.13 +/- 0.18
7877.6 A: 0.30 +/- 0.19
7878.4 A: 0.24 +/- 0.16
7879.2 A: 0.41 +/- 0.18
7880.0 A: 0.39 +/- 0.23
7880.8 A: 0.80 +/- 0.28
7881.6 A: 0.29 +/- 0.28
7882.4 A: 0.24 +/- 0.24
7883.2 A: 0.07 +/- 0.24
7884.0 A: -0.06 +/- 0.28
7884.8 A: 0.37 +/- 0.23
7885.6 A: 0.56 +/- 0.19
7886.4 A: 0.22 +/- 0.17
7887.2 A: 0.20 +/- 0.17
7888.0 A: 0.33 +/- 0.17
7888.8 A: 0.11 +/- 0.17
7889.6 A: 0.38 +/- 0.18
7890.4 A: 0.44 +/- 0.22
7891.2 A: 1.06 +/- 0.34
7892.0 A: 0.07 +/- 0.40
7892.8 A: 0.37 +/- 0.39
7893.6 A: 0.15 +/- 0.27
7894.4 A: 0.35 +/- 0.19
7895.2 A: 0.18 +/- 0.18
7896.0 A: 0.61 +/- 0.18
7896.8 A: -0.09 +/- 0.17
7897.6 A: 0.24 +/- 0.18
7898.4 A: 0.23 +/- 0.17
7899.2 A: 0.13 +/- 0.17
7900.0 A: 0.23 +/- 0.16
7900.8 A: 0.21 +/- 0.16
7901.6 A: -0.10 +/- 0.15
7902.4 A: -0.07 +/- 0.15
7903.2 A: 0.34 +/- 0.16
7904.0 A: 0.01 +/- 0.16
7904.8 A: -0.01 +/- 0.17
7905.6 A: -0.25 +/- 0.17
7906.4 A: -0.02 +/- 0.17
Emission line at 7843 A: H-gamma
